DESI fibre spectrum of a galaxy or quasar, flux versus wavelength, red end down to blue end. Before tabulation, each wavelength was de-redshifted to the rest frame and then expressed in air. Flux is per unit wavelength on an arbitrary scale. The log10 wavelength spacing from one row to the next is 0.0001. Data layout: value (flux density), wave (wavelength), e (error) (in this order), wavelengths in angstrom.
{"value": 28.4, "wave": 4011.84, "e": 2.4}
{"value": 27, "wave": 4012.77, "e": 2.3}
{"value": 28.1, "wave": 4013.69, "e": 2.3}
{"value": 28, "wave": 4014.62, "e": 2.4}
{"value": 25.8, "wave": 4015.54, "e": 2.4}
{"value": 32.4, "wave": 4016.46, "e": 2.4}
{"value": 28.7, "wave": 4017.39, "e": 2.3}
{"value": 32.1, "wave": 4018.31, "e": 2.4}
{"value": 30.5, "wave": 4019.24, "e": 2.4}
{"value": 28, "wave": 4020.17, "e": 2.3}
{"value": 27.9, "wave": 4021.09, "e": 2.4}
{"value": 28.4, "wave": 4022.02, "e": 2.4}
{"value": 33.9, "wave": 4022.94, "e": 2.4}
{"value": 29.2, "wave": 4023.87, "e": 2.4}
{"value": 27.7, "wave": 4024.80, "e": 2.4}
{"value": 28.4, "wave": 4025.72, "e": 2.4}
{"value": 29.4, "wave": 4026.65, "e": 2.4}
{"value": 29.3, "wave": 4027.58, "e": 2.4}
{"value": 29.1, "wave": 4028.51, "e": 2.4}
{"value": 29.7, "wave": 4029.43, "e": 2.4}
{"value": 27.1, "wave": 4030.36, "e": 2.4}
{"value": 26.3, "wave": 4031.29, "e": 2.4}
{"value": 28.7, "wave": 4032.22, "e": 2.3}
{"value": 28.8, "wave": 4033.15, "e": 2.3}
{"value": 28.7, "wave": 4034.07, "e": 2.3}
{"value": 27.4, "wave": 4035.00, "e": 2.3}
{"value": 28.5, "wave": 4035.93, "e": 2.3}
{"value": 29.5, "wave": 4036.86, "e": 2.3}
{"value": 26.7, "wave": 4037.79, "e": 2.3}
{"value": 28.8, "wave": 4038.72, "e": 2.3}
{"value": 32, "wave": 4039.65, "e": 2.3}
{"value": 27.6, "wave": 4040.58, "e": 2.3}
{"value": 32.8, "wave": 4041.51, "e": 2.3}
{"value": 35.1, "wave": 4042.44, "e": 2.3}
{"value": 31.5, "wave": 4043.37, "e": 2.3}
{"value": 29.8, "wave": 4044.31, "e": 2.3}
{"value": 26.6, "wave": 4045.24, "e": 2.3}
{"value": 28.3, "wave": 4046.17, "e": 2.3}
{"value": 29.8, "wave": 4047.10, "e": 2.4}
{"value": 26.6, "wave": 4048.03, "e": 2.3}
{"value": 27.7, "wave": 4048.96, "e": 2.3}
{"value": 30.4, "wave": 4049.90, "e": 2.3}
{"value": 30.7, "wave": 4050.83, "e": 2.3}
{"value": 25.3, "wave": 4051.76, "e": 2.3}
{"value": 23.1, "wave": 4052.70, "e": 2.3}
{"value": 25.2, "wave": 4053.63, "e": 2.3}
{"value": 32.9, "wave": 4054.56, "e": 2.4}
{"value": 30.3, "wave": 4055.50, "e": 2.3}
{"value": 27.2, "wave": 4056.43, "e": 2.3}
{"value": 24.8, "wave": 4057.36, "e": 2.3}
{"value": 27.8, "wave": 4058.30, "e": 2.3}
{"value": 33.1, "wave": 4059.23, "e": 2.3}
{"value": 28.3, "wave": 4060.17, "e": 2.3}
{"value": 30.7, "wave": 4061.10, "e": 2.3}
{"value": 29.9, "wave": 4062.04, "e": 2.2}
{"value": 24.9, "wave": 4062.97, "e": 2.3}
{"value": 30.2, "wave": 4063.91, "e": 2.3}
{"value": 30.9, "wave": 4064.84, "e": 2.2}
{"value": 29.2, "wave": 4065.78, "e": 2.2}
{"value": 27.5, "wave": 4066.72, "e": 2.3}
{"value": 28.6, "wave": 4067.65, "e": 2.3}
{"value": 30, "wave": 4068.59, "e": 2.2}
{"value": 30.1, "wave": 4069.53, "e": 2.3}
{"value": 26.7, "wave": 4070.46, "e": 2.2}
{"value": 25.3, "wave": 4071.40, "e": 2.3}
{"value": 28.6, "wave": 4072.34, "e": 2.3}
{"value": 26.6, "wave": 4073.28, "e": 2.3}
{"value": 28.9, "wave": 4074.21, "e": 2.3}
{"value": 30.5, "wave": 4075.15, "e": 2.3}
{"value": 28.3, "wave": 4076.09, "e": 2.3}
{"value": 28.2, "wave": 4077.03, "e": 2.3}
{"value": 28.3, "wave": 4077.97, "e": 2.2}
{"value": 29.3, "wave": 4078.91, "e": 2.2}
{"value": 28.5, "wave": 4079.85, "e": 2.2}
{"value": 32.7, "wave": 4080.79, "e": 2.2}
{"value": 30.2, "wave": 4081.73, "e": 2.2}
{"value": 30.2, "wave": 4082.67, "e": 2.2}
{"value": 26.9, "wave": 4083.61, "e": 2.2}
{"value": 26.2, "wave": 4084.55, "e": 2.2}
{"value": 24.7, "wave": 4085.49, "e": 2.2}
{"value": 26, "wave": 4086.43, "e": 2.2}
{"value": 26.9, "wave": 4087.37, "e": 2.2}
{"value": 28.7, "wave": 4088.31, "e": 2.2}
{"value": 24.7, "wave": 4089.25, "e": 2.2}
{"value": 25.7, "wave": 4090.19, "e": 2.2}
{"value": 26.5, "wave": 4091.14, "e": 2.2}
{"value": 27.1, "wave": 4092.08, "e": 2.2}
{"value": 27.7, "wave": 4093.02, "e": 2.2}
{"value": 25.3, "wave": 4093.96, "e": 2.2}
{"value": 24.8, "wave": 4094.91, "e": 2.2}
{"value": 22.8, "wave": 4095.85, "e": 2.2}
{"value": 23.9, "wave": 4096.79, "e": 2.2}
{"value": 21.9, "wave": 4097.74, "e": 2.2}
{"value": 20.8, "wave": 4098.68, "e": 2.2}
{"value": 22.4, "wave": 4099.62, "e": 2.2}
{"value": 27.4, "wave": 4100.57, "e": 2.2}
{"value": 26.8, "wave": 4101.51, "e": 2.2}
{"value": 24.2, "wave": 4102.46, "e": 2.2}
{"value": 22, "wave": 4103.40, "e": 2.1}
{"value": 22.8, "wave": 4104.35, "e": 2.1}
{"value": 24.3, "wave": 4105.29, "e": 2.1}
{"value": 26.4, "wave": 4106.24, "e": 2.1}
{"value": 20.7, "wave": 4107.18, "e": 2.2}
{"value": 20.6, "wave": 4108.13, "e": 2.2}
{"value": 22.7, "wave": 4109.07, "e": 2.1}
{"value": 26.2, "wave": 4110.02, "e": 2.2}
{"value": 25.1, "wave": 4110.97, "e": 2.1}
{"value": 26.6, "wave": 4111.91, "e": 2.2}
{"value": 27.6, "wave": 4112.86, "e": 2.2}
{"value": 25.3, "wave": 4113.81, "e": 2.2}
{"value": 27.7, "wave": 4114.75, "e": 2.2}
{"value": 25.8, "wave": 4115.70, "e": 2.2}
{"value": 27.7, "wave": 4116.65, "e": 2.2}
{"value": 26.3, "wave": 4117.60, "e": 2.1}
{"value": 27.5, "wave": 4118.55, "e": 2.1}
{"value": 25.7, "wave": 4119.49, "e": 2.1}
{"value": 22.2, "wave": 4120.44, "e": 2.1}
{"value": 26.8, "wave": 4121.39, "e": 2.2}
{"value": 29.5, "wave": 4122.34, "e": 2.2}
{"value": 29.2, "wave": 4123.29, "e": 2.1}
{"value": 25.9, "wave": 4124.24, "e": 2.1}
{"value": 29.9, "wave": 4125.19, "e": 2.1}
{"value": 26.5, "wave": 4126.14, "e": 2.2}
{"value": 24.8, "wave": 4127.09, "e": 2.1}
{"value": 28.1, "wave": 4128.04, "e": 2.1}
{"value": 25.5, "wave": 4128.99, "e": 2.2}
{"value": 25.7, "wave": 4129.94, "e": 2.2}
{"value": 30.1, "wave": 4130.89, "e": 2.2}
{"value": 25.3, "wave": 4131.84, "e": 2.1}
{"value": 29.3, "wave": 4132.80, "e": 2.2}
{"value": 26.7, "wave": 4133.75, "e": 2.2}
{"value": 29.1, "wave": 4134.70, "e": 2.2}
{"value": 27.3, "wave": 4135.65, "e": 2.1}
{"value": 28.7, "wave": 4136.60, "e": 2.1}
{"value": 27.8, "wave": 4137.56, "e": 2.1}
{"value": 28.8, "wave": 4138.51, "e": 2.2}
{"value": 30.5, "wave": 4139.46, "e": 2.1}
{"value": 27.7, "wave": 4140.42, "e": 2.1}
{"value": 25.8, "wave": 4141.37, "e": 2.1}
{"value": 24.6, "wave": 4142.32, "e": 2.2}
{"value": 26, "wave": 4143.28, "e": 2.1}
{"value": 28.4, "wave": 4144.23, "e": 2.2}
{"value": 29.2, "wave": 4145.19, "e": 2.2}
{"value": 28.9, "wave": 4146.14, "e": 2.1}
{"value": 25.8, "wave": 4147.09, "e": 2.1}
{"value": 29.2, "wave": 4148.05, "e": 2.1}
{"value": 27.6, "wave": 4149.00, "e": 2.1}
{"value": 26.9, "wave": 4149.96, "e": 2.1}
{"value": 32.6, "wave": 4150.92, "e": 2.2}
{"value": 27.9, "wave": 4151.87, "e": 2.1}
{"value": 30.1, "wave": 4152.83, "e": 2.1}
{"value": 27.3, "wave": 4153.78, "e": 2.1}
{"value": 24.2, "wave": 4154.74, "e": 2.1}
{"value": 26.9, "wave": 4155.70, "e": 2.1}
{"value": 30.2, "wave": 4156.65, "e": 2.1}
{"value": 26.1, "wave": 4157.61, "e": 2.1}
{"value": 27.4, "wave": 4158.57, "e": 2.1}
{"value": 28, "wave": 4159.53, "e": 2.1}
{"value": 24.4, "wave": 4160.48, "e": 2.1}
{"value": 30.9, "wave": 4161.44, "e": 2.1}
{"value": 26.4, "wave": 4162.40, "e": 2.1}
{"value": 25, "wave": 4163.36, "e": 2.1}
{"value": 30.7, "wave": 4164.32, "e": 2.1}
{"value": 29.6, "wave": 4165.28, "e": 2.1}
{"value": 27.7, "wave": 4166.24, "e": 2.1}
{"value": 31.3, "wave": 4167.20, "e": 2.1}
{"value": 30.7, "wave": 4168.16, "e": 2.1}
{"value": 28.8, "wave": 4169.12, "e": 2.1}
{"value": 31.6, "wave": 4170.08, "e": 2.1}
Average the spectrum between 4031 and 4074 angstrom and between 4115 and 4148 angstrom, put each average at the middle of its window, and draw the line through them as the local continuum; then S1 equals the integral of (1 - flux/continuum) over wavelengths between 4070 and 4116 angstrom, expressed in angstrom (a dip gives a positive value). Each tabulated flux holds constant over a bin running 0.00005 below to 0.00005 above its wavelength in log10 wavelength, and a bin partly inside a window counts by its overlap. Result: 3.2 angstrom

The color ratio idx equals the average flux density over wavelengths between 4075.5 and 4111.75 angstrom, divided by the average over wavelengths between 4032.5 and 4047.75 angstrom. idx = 0.87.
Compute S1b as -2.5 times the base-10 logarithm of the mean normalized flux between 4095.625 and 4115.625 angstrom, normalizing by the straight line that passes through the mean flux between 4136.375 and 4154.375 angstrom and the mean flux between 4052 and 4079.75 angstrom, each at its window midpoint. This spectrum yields 0.17 mag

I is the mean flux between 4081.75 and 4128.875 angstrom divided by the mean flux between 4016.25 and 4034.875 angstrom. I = 0.88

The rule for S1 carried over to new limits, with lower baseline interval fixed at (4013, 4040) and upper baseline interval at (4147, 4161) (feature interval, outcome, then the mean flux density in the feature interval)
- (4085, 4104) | 2.19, 25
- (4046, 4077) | 0.15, 28.4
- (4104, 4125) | 1.81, 25.7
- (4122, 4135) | 0.20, 27.5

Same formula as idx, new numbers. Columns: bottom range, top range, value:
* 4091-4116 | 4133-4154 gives 1.14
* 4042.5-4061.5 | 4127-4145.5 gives 0.96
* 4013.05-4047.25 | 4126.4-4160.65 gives 0.95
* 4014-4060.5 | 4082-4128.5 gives 0.89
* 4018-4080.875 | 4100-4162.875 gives 0.93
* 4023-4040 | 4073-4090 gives 0.98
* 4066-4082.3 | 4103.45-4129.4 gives 0.90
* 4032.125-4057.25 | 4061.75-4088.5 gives 0.98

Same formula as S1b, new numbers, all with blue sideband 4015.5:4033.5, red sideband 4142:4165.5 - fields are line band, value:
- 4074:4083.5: -0.03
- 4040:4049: -0.03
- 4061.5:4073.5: 0.01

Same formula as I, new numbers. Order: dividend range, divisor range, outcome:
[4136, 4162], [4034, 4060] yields 0.96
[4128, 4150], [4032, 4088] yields 0.96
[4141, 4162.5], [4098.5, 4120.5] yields 1.11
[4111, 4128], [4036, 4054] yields 0.93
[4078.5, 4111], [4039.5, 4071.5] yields 0.88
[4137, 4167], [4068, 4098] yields 1.02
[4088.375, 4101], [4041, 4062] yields 0.86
